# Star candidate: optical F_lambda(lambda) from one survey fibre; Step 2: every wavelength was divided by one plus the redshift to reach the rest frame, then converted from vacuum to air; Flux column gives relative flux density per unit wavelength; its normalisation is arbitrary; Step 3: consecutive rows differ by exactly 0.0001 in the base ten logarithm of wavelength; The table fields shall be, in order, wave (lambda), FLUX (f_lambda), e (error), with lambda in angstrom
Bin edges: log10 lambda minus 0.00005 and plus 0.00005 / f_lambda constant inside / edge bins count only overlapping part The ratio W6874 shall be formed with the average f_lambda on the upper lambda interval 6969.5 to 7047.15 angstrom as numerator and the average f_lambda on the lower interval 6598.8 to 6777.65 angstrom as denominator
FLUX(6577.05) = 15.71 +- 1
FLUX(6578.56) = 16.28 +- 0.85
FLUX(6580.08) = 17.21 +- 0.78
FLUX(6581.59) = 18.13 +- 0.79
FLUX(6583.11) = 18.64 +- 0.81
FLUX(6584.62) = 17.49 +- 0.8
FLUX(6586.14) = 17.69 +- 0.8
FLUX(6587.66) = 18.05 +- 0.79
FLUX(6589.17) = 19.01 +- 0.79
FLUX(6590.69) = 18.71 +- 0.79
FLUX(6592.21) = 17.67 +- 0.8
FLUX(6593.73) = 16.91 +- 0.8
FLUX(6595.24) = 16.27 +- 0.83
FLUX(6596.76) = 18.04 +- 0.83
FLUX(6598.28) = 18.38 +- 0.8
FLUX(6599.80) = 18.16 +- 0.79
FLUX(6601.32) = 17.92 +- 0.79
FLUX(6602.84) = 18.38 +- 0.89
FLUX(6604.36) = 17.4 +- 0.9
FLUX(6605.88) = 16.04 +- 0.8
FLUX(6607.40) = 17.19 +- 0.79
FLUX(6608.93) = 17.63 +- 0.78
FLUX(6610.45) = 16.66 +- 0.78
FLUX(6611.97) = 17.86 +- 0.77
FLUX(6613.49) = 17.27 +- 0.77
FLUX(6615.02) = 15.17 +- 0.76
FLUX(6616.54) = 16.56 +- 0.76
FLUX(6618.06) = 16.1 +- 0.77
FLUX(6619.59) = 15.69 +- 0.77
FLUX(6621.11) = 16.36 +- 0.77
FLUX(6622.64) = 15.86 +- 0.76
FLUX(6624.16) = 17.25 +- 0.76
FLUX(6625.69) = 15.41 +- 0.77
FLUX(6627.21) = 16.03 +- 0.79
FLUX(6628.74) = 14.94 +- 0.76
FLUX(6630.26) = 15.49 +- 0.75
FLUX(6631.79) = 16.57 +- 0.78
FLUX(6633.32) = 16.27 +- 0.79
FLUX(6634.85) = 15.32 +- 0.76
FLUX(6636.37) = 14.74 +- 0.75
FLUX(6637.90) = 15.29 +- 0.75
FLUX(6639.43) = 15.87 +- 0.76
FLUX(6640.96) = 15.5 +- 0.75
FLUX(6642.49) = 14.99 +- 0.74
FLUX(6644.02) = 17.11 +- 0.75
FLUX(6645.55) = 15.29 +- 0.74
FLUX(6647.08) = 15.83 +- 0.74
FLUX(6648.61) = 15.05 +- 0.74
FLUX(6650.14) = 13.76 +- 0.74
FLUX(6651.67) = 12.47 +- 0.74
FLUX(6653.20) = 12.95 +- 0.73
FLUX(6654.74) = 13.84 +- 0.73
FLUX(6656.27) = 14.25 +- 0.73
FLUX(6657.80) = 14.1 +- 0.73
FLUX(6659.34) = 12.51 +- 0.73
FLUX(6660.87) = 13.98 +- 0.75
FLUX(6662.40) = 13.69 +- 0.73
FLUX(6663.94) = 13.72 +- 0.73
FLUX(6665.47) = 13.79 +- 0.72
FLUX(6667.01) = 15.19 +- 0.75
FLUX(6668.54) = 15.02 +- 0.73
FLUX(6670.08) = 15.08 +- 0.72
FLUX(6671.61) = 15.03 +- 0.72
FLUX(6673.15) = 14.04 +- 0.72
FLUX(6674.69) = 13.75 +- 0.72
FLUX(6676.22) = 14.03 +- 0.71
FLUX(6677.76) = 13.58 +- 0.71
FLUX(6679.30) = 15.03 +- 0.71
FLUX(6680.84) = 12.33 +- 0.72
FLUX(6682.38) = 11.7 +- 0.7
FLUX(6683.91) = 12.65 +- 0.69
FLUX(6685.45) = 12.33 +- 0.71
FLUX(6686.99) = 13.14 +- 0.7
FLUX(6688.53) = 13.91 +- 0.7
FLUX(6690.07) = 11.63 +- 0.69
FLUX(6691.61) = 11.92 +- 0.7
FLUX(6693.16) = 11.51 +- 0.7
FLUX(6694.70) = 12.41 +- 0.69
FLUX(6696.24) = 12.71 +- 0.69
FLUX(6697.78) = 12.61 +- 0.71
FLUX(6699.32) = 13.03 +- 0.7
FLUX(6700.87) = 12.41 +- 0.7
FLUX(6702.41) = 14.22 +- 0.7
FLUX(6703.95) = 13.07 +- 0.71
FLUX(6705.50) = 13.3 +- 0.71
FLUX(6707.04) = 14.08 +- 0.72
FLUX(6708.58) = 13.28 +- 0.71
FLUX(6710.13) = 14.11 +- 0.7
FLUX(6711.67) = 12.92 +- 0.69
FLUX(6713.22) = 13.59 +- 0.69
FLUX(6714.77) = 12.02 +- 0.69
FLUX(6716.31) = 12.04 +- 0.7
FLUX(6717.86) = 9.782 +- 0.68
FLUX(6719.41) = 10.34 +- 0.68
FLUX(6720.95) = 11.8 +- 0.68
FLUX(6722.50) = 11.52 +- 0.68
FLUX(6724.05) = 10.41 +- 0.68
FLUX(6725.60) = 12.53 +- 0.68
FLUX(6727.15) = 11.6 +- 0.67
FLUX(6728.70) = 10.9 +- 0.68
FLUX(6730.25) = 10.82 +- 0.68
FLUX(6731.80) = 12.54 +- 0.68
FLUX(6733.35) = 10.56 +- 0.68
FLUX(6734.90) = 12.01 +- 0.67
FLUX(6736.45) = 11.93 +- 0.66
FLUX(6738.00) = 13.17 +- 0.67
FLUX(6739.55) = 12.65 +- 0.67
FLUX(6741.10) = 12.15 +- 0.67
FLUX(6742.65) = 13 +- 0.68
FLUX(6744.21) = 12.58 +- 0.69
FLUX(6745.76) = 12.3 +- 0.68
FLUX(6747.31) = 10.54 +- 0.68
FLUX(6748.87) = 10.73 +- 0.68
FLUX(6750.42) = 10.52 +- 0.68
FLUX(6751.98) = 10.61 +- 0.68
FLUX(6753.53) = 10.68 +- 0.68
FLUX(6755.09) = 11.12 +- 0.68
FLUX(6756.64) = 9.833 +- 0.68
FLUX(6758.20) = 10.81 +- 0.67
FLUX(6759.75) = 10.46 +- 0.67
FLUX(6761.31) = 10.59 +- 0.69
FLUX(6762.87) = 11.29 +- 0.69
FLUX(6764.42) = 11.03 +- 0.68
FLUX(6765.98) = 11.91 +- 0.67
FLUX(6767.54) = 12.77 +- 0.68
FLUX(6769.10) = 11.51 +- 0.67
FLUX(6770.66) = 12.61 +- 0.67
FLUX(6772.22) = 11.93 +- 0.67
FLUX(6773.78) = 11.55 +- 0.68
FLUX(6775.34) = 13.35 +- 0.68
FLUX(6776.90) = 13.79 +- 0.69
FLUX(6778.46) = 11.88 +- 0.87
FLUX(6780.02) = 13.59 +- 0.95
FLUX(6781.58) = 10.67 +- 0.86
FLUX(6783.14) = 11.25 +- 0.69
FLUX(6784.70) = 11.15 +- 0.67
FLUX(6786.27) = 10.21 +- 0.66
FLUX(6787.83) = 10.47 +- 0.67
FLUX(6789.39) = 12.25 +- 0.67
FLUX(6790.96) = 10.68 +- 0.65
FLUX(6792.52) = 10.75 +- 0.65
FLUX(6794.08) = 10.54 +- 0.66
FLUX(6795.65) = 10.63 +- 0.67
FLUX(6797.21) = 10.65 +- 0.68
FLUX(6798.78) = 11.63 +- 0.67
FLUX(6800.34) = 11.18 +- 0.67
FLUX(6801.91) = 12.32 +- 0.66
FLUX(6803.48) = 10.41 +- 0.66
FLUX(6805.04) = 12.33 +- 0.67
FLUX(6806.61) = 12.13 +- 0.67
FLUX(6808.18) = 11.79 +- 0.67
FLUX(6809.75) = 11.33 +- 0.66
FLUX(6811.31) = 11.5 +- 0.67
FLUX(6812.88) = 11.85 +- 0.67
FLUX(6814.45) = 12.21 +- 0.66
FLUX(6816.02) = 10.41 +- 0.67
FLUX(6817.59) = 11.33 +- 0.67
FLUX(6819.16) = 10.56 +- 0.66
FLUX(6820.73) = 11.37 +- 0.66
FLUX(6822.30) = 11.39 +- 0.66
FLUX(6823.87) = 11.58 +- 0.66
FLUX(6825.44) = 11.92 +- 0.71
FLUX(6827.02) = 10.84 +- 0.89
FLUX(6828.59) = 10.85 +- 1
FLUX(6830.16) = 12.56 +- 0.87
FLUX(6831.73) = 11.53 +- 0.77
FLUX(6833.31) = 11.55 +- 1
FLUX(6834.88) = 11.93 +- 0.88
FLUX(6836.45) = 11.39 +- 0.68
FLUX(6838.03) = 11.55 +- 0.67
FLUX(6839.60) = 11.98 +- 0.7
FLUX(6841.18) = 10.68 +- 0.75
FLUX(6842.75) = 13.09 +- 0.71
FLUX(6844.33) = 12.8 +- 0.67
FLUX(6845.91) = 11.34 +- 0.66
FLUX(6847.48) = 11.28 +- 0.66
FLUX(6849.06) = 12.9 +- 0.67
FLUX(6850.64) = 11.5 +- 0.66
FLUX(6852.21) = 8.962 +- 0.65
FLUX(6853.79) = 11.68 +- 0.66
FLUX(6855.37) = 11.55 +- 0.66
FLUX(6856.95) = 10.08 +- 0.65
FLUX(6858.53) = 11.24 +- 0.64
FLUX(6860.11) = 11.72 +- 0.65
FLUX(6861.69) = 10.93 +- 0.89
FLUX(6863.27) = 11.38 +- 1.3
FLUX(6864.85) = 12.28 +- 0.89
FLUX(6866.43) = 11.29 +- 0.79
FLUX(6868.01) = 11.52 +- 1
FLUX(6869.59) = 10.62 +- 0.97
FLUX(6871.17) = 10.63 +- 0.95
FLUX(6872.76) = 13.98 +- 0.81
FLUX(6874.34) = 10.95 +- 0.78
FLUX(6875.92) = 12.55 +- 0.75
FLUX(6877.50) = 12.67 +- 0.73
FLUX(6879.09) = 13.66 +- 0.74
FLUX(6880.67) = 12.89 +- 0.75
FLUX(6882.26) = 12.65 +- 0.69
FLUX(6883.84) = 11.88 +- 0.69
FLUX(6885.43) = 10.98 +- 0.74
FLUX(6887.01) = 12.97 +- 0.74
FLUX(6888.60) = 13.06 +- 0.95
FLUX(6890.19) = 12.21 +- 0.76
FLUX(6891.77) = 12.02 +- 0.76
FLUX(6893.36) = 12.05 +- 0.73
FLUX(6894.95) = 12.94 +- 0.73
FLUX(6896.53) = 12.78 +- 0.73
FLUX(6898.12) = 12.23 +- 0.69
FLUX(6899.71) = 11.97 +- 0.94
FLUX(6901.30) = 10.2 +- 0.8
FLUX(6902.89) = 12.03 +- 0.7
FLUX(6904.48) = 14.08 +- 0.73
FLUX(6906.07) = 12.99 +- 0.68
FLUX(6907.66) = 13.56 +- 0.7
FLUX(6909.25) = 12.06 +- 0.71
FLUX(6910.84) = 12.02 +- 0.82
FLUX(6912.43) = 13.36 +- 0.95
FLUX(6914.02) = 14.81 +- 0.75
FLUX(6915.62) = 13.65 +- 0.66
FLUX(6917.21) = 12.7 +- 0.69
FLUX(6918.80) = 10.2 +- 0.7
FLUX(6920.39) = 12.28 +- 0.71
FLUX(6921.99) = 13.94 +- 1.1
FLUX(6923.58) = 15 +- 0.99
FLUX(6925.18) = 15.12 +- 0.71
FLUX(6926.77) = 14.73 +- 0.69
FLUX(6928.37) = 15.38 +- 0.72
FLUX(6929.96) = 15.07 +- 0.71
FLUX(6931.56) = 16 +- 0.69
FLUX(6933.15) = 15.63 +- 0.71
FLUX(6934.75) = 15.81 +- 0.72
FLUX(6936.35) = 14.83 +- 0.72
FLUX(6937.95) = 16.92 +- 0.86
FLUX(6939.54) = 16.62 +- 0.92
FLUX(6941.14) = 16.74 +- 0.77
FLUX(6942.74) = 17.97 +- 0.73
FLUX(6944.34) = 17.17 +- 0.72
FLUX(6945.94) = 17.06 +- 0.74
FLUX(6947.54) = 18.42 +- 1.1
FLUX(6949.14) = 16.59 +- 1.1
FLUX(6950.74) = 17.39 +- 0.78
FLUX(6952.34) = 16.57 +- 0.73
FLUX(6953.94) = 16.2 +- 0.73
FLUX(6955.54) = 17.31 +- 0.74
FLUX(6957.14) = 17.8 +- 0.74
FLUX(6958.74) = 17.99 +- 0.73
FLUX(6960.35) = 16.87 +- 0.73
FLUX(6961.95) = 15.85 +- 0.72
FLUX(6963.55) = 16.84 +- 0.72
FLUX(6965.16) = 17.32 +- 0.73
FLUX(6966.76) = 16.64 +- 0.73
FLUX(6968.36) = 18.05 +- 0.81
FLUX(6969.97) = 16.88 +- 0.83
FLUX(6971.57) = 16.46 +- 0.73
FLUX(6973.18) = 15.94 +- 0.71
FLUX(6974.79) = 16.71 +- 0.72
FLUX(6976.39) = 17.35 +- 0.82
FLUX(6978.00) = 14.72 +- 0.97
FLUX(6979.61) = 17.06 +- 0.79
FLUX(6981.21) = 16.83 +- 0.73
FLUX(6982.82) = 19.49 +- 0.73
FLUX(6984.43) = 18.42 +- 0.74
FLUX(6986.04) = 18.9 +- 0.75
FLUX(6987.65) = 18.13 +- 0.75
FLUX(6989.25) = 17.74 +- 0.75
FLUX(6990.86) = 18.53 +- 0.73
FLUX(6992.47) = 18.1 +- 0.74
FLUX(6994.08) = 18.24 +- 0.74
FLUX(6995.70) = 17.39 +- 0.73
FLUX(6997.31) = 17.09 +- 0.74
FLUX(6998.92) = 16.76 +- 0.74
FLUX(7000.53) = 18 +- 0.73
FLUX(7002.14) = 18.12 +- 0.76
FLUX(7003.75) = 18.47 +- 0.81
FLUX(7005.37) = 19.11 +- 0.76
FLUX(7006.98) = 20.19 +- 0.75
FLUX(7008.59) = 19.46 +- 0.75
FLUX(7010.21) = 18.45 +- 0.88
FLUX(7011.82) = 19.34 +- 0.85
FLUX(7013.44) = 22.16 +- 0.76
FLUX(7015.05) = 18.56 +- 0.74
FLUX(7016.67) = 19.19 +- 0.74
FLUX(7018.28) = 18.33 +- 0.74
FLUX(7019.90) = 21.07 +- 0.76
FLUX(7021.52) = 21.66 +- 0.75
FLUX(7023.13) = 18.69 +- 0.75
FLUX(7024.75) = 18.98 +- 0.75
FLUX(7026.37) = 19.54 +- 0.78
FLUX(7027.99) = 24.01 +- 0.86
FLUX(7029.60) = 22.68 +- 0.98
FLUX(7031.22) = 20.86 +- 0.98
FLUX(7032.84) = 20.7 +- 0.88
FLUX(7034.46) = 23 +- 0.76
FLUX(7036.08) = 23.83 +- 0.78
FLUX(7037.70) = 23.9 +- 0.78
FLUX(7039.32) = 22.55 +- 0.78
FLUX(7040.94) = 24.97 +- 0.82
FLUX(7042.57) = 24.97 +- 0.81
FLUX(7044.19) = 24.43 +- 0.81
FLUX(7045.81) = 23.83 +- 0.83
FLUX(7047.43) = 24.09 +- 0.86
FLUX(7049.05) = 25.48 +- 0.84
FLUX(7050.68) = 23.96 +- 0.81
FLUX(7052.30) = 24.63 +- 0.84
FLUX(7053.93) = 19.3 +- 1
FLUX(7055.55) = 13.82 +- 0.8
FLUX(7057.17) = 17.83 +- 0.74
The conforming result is 1.4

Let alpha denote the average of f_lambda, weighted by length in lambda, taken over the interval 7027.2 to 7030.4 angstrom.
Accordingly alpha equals 23.4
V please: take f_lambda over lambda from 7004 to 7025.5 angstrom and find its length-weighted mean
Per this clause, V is 19.6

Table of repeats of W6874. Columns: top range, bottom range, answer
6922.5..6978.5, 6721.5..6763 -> 1.45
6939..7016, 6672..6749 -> 1.42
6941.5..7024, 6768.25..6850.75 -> 1.54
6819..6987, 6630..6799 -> 1.09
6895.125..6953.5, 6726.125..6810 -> 1.26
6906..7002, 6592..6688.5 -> 1.06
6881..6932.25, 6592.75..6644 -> 0.79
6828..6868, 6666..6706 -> 0.87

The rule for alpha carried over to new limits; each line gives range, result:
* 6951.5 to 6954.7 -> 16.4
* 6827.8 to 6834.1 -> 11.6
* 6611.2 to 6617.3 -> 16.7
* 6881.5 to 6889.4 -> 12.3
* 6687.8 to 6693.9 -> 12.2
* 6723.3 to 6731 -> 11.3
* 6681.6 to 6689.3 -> 12.8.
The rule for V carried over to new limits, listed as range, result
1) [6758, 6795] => 11.6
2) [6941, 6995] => 17.3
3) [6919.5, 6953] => 15.9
